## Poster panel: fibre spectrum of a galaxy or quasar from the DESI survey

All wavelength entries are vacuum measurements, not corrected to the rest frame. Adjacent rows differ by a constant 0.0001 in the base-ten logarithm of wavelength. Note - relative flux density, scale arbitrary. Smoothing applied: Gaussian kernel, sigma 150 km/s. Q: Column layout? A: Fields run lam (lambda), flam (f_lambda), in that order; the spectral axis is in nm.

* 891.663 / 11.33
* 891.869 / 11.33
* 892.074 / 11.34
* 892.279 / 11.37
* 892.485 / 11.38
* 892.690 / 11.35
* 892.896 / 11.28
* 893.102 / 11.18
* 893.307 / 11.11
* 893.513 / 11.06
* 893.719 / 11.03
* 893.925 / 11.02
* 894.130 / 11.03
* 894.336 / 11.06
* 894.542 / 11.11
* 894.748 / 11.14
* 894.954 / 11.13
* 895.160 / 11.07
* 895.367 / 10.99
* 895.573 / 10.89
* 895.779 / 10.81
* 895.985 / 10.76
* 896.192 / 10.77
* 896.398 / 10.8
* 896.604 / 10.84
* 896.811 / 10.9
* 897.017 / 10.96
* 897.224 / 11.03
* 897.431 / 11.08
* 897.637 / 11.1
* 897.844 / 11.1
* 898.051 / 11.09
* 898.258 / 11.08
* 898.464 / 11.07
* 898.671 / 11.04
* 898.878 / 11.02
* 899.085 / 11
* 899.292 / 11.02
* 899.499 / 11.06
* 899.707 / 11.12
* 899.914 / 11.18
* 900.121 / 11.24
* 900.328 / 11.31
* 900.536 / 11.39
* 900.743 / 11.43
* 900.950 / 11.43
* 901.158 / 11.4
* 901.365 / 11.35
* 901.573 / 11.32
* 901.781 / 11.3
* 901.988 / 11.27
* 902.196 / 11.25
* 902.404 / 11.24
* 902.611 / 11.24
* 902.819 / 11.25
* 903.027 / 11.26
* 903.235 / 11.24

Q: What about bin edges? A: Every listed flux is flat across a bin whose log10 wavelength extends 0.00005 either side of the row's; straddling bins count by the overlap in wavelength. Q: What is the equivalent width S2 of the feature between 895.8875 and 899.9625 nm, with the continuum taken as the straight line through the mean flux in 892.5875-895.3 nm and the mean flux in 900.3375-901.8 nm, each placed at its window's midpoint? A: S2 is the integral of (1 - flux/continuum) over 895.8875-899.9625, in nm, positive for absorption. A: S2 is 0.09 nm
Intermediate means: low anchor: 11.1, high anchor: 11.4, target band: 11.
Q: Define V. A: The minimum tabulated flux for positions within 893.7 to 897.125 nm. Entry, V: 10.76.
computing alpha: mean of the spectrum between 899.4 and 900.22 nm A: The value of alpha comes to 11.1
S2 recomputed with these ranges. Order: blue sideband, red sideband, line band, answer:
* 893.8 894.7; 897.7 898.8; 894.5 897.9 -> 0.032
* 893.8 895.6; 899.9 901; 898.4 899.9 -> 0.030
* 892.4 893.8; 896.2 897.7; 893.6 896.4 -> 0.024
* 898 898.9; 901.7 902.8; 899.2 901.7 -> -0.022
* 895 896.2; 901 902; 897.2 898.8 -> 0.000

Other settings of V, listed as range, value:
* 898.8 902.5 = 11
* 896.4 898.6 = 10.84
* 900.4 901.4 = 11.35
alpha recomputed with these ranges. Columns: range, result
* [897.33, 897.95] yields 11.1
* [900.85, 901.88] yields 11.4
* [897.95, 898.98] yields 11.1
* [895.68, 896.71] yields 10.8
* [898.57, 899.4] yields 11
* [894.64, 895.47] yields 11.1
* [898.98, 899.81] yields 11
